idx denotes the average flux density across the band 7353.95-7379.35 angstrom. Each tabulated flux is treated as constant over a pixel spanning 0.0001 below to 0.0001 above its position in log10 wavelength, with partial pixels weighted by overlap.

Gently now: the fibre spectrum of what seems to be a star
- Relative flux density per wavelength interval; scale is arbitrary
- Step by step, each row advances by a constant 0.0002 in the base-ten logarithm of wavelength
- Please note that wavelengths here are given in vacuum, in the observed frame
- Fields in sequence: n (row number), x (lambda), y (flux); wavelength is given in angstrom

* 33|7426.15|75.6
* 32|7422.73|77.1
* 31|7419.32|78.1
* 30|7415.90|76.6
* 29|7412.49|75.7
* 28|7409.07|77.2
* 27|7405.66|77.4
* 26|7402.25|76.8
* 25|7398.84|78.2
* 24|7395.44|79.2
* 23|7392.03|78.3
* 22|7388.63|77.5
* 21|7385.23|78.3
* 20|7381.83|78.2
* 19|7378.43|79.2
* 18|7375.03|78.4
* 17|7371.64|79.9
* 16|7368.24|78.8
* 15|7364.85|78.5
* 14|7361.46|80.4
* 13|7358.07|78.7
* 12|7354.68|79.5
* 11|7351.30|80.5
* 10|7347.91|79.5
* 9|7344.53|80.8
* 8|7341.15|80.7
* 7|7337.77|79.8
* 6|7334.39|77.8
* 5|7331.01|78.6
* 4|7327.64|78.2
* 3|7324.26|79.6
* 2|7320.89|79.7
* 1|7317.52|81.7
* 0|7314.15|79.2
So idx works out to 79.2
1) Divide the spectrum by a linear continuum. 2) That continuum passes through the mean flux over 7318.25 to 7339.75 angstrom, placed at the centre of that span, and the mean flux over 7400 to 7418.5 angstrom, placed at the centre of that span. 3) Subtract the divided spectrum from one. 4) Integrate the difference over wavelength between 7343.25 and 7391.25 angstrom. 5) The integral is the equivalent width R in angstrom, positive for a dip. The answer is -0.7 angstrom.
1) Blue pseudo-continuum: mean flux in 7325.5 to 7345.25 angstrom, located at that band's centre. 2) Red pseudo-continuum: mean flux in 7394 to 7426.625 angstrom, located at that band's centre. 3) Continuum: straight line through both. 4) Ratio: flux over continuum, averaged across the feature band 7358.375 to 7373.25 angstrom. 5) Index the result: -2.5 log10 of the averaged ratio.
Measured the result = -0.01 mag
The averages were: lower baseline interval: 79.2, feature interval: 79.3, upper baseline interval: 77.2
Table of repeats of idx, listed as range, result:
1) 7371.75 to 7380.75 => 79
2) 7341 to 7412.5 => 78.7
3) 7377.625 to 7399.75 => 78.4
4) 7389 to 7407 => 78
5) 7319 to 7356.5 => 79.5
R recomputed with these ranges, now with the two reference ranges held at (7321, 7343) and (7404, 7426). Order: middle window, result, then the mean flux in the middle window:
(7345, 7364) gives -0.3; 79.7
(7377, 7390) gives -0.1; 78.3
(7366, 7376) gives -0.1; 79.1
